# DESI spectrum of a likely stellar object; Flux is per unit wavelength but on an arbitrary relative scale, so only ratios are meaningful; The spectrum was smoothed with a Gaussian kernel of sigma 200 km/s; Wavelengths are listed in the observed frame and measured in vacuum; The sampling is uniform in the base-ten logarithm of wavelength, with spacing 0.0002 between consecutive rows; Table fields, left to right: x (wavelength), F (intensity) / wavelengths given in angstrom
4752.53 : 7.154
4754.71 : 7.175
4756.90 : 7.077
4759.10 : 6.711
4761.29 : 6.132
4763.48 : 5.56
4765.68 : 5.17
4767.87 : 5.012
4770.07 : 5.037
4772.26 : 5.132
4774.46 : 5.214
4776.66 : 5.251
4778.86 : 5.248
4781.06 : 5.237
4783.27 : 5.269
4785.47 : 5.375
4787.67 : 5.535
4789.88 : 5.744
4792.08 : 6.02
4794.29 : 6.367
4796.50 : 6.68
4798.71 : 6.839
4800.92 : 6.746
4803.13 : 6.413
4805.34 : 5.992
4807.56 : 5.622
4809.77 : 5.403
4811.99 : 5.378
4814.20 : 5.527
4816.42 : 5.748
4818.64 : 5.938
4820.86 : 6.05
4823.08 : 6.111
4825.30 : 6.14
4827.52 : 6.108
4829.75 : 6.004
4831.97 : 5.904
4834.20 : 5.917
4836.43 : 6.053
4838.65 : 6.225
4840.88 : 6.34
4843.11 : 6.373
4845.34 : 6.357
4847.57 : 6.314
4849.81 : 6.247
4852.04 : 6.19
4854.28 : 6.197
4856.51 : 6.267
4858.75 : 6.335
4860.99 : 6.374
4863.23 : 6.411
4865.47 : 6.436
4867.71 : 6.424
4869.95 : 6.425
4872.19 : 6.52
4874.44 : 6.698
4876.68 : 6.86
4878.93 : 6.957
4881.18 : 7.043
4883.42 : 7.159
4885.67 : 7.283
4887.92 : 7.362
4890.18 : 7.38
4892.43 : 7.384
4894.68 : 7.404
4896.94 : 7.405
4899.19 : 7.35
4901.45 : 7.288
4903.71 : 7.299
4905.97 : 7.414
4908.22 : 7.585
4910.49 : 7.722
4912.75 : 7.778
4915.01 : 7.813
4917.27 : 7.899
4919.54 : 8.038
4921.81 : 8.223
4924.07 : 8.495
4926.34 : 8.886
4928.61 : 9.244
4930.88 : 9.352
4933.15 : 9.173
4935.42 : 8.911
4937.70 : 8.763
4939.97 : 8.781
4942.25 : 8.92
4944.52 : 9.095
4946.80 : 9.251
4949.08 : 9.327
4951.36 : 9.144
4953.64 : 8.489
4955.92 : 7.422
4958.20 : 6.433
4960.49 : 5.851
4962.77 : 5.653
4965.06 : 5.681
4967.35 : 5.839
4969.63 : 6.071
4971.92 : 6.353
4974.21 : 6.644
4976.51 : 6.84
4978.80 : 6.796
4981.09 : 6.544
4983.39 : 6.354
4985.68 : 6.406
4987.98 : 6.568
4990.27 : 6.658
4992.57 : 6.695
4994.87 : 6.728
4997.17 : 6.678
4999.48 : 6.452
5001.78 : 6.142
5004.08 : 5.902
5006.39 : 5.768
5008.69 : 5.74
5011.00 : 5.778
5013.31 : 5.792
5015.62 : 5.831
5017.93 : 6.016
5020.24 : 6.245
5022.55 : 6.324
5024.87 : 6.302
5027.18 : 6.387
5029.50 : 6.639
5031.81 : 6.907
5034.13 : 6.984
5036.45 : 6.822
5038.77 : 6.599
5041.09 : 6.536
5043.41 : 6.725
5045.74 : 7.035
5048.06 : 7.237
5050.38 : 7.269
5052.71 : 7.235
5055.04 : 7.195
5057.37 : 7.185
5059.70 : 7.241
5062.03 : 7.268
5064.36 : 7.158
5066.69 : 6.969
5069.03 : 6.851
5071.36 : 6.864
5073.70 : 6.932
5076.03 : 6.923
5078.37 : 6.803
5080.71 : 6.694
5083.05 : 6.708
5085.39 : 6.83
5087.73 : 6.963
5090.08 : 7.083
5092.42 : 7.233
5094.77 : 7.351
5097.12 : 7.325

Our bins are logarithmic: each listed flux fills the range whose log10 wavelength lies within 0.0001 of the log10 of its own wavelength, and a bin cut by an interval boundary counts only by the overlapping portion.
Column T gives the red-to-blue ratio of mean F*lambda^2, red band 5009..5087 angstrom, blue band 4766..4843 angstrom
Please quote 1.28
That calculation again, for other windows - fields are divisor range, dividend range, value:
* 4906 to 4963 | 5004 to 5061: 0.83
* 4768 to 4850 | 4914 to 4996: 1.37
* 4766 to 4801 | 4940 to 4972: 1.42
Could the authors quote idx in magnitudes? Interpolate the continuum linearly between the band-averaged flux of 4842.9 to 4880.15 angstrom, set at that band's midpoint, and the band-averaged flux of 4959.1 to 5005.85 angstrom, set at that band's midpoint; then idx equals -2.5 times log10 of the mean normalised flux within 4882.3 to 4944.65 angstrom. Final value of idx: -0.249 mag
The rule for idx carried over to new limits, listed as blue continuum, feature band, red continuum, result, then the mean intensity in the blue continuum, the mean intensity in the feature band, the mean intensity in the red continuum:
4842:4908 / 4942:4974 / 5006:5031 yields -0.15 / 6.81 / 7.33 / 6.1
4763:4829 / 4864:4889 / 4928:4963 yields 0.05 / 5.73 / 6.83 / 8.42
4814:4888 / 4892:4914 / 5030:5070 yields -0.15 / 6.36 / 7.47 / 7.01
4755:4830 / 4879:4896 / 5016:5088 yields -0.17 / 5.83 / 7.27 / 6.82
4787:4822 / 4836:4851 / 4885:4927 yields 0.06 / 6.01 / 6.28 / 7.68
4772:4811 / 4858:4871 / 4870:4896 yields 0.07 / 5.8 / 6.4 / 7.07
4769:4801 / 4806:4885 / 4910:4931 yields 0.10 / 5.68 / 6.24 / 8.32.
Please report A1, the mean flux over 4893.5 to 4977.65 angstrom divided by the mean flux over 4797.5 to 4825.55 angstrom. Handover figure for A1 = 1.3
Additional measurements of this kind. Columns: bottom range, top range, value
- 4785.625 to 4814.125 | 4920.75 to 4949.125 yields 1.49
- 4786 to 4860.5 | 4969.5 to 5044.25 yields 1.05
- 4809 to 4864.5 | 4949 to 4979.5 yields 1.12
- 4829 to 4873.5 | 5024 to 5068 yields 1.11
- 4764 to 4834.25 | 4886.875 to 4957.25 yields 1.43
